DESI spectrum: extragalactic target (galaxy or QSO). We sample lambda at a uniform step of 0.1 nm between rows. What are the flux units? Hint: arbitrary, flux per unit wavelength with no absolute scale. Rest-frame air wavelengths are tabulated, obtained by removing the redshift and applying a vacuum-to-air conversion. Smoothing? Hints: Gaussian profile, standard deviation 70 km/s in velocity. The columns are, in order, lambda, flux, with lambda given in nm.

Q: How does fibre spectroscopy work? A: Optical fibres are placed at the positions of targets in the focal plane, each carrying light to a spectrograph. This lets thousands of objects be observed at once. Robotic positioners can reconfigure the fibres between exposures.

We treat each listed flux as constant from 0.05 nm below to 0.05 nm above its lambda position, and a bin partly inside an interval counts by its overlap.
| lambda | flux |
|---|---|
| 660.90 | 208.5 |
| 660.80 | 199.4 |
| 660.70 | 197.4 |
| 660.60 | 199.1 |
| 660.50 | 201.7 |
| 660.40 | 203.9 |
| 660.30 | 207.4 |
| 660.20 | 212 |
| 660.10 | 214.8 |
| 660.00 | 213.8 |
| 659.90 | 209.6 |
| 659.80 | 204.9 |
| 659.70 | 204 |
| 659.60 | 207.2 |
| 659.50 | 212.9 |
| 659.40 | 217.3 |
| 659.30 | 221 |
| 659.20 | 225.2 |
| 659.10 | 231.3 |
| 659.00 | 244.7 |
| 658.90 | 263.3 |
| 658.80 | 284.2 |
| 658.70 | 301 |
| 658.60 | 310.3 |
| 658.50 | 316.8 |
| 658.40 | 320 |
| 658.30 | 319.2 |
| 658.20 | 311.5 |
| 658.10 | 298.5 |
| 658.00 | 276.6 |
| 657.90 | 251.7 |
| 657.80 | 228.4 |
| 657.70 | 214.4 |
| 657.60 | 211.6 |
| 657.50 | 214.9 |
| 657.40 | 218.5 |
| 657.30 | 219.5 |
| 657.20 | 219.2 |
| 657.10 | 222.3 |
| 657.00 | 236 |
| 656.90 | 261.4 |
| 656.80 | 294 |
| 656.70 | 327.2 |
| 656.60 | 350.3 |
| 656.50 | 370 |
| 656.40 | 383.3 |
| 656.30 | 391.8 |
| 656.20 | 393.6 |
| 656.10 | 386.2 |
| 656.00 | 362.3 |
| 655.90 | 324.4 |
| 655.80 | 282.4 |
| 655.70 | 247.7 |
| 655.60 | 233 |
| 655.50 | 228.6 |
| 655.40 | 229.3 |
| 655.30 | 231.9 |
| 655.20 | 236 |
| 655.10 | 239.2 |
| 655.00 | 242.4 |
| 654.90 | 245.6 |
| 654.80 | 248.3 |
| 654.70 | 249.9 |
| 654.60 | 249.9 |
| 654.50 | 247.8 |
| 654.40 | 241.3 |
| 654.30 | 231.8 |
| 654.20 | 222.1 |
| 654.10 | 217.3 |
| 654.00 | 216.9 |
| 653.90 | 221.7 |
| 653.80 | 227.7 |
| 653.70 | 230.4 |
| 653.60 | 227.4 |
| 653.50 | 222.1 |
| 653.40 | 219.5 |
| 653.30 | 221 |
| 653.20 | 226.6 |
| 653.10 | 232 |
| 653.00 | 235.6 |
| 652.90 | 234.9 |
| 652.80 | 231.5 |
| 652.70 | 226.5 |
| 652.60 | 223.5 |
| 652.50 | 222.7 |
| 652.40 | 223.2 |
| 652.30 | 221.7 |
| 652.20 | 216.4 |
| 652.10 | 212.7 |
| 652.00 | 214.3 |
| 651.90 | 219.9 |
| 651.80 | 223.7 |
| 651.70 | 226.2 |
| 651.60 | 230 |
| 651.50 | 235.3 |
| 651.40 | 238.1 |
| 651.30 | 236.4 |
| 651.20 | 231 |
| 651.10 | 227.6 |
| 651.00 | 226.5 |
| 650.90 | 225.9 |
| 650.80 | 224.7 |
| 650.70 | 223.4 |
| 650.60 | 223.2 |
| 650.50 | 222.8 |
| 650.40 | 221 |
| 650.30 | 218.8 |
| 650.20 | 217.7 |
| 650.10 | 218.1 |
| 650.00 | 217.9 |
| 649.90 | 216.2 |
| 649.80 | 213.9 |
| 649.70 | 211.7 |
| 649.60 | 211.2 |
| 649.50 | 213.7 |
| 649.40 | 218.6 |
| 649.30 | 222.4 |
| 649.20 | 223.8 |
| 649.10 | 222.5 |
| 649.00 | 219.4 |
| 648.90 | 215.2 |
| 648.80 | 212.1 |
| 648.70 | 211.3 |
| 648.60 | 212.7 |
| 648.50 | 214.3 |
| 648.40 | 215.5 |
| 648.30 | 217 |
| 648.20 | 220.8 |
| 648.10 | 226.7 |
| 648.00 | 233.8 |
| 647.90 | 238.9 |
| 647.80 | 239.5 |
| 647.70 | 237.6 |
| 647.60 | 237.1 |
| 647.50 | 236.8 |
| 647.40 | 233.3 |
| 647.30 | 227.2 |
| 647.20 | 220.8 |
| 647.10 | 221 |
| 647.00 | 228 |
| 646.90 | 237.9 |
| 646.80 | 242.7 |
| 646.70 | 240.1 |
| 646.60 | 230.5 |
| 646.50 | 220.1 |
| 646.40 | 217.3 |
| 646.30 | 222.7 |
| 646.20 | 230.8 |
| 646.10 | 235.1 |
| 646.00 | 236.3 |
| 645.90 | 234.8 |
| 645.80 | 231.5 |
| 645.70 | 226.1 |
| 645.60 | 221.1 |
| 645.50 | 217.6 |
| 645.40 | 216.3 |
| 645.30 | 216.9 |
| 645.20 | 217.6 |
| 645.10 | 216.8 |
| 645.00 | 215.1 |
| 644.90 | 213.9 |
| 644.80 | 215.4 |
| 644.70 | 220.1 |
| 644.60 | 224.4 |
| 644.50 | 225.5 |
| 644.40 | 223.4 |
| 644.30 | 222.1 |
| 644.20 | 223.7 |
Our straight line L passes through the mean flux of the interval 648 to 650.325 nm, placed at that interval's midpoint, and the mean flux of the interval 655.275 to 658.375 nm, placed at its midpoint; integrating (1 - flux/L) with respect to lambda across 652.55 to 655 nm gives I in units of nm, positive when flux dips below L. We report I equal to 0.24 nm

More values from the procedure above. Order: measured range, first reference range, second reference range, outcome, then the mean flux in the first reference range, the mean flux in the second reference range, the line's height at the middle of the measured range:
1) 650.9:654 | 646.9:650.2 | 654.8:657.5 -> 0.33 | 222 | 282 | 253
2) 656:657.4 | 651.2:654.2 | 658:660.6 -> -0.43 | 225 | 246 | 238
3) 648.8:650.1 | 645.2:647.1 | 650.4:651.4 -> 0.06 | 228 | 227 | 227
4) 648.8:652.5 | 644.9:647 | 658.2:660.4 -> 0.18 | 226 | 245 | 233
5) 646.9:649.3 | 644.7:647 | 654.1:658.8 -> 0.11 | 225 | 274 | 236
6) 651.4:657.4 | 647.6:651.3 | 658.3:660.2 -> -0.46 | 222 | 246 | 234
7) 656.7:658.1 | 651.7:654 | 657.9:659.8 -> 0.07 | 224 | 263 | 253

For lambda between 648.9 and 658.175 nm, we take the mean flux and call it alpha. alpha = 243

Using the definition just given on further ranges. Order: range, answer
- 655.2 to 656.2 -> 284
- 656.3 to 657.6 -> 278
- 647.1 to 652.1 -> 223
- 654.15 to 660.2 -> 263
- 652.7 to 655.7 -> 233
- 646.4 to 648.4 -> 230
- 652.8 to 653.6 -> 228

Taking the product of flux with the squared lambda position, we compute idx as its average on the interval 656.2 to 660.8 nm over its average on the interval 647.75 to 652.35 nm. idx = 1.2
